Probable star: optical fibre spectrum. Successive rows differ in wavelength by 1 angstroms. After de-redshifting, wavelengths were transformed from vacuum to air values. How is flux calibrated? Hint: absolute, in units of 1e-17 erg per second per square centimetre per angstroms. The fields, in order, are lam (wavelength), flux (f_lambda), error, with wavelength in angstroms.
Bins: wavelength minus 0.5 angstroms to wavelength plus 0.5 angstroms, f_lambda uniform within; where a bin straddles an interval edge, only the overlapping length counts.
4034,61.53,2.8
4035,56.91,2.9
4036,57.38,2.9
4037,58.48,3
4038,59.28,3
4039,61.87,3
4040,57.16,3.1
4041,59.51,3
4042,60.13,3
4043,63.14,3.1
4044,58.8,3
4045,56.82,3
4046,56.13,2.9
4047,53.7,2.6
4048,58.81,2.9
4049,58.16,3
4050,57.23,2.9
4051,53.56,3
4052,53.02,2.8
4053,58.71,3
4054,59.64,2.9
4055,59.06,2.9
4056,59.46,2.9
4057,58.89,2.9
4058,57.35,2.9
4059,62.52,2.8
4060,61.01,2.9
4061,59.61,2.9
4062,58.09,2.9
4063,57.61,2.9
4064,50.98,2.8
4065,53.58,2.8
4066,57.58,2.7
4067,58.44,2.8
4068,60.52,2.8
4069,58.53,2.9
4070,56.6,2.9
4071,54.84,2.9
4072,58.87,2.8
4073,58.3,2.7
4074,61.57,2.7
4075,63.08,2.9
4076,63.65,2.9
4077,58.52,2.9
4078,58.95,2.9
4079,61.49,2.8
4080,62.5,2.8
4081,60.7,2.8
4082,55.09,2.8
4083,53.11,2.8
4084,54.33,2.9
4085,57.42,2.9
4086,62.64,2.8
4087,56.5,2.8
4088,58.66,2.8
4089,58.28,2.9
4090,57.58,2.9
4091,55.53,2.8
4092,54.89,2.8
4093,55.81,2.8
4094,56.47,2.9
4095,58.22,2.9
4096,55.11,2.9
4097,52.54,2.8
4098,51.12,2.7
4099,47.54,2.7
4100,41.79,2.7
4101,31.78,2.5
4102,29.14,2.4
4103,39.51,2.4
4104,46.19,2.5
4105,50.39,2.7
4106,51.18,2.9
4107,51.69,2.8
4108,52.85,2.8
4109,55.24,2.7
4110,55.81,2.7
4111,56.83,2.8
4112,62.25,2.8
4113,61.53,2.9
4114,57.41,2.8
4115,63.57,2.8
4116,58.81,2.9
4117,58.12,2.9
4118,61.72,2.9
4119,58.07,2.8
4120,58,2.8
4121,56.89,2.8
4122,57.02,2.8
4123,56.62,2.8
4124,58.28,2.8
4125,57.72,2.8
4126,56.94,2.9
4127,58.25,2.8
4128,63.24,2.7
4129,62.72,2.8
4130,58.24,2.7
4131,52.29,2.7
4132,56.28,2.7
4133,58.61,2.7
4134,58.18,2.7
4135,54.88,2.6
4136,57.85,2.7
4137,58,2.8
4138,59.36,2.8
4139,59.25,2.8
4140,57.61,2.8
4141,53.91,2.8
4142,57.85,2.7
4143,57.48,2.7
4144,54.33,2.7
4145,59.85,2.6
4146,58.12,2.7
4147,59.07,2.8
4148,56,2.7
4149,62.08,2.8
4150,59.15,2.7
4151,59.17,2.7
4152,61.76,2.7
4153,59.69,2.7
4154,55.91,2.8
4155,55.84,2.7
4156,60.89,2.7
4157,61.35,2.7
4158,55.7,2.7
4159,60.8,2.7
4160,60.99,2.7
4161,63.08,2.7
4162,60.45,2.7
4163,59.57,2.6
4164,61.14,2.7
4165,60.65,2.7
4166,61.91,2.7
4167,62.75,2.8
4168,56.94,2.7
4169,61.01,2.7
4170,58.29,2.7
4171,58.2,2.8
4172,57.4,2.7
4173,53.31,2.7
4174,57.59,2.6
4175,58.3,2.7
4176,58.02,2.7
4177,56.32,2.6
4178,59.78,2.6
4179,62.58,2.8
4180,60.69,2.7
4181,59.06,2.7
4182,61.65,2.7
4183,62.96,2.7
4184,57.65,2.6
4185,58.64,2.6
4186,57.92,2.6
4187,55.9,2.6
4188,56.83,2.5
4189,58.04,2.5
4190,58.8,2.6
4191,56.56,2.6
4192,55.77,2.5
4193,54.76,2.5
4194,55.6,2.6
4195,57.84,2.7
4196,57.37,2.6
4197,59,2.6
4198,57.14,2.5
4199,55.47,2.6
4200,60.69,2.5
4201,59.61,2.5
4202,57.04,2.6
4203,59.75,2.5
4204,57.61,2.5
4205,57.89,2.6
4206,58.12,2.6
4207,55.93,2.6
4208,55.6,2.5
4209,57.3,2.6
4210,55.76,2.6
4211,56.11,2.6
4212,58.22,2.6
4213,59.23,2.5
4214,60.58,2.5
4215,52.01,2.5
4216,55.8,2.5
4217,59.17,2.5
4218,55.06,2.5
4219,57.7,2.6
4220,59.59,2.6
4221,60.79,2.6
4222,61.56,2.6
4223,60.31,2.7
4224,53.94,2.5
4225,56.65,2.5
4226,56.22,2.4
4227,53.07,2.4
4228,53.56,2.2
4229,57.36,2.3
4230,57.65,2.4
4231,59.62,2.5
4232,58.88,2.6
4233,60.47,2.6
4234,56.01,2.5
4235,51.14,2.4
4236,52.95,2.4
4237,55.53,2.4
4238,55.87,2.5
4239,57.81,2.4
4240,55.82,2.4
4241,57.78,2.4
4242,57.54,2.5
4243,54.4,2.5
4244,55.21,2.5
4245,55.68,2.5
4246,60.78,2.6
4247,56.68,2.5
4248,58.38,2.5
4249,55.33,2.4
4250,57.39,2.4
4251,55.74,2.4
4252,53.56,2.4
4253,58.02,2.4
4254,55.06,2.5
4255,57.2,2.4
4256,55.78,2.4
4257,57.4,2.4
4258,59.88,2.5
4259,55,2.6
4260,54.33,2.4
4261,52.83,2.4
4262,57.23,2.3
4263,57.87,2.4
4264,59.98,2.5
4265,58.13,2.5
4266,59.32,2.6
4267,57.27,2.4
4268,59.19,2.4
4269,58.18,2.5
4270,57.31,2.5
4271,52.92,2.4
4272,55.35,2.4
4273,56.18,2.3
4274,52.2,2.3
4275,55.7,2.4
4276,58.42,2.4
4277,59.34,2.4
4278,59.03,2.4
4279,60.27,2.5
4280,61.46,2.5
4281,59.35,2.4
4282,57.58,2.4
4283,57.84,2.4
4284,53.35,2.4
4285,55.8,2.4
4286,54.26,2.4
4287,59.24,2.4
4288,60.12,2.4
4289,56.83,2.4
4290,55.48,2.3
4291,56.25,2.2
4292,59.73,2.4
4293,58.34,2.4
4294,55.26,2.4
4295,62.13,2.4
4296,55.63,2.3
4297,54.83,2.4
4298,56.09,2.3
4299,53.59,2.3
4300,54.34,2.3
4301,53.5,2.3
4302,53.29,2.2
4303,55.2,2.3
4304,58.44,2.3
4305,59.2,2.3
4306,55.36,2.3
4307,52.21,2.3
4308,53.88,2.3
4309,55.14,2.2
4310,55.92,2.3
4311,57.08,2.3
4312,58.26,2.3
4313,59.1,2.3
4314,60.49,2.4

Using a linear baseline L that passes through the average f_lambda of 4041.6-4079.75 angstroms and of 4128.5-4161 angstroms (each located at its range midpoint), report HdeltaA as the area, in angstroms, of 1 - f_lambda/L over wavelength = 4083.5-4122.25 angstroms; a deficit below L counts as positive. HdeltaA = 2.85 angstroms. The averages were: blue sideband 58.4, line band 54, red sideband 58.3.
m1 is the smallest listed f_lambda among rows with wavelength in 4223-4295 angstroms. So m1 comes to 51.14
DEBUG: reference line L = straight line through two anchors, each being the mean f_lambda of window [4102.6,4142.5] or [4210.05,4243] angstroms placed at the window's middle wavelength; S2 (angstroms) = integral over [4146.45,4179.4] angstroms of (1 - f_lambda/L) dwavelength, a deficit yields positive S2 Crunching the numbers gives -1.4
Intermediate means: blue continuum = 56.8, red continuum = 56.9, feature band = 59.3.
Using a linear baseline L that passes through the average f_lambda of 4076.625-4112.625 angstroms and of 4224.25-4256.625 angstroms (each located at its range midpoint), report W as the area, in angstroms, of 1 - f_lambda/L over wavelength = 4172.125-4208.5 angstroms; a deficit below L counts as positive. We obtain -1.7 angstroms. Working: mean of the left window 53.6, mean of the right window 56.3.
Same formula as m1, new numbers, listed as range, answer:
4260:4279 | 52.2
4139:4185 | 53.31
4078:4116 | 29.14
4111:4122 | 56.83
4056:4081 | 50.98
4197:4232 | 52.01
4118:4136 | 52.29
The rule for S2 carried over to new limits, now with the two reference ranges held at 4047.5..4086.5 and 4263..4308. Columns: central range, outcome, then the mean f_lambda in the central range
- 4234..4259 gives 0.4 angstroms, 56.3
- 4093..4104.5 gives 2.3 angstroms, 46.7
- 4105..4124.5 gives 0.2 angstroms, 57.3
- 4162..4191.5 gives -0.7 angstroms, 58.9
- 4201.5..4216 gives 0.1 angstroms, 57.2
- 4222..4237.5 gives 0.2 angstroms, 56.4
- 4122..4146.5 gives 0.1 angstroms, 57.7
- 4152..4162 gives -0.3 angstroms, 59.5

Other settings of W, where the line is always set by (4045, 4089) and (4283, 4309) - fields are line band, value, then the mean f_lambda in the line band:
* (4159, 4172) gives -0.7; 60.3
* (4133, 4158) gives -0.3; 58.2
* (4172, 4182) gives -0.2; 58.5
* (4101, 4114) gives 1.6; 50.6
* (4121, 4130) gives -0.2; 58.7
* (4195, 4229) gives -0.3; 57.4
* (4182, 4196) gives -0.1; 57.6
